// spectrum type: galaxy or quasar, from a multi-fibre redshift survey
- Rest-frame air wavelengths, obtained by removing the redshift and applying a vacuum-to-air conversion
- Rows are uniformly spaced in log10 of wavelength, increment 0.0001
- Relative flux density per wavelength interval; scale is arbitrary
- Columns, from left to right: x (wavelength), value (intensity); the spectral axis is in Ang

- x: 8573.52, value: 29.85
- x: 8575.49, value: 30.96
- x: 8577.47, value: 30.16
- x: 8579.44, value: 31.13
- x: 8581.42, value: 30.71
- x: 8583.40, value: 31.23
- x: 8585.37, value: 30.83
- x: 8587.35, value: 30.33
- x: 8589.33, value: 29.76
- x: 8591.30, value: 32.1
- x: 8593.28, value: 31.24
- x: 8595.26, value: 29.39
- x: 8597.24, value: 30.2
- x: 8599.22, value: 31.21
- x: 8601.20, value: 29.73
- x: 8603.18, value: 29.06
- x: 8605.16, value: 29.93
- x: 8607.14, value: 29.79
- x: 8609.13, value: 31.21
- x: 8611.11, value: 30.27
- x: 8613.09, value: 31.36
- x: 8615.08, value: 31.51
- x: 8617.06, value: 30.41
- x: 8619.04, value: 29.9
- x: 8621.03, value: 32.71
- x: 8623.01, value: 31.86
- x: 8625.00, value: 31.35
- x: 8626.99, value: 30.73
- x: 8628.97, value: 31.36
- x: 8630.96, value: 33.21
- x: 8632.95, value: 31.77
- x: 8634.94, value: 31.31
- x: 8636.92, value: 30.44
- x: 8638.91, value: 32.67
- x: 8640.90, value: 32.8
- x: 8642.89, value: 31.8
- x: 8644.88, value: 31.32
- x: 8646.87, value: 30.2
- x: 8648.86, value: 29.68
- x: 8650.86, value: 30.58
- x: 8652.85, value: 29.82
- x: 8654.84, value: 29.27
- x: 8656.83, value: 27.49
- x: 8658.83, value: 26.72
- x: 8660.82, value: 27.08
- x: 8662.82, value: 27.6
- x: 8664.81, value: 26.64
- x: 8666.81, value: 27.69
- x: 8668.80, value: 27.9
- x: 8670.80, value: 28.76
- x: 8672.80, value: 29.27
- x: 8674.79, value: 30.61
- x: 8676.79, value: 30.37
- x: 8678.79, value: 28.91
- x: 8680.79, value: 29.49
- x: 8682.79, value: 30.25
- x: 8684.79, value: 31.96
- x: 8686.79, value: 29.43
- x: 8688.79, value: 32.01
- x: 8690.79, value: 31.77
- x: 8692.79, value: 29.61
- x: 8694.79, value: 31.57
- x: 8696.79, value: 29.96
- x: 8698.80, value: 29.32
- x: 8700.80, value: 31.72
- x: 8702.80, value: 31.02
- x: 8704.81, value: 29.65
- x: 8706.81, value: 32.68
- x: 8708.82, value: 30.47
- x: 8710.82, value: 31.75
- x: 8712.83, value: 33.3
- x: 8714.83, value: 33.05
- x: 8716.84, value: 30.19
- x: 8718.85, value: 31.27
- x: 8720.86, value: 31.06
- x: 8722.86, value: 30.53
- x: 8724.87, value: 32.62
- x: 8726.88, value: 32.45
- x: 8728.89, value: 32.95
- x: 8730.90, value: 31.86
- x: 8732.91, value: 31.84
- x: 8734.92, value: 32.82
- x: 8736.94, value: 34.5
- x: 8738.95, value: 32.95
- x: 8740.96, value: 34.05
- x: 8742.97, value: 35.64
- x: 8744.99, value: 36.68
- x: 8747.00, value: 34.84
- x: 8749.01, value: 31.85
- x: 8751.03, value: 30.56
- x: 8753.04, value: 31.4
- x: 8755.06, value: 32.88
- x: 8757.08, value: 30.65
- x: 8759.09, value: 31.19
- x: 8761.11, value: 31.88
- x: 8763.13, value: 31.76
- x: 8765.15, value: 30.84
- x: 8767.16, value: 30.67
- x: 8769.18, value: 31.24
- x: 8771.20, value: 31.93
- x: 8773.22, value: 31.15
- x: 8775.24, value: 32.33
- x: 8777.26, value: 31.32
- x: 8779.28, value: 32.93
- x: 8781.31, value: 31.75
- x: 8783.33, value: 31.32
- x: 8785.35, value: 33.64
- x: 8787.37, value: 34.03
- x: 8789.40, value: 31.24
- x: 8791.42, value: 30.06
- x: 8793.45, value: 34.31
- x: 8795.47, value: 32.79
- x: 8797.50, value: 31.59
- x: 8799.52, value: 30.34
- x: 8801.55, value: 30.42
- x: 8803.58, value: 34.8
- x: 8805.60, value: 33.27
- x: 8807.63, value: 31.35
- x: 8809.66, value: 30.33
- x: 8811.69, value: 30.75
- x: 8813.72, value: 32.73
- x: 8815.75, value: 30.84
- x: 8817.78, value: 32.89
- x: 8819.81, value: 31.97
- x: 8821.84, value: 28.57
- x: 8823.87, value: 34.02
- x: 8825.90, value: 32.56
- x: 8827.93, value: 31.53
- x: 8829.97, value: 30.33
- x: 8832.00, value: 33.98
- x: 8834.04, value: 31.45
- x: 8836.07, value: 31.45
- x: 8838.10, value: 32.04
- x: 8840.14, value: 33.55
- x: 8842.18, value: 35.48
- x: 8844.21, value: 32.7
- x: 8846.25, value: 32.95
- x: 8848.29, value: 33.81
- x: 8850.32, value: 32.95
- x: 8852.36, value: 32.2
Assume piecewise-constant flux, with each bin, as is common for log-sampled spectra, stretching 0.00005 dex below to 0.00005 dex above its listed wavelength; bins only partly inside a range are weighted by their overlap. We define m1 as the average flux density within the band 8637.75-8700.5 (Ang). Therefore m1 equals 29.8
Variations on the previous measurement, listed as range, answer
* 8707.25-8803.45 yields 32.2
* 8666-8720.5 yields 30.5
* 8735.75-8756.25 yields 33.5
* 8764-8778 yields 31.4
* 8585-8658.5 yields 30.7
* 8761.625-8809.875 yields 31.9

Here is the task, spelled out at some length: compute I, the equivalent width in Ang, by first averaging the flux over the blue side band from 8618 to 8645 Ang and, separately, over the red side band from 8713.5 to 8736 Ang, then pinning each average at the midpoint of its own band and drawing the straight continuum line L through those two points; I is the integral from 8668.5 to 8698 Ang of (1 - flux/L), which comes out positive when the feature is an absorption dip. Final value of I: 1.5 Ang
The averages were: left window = 31.7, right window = 31.9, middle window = 30.2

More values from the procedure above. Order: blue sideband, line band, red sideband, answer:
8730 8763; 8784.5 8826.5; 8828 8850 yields 1.0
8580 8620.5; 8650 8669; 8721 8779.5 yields 1.9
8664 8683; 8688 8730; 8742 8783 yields -1.6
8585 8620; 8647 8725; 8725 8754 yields 5.0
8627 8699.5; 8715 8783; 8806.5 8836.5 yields -2.8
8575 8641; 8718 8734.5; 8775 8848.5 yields -0.1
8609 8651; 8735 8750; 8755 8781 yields -1.3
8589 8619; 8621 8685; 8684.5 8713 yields 1.5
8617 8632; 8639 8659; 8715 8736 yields 0.9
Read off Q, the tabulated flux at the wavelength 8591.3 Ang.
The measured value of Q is 32.1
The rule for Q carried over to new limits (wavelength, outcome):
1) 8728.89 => 32.95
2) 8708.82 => 30.47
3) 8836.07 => 31.45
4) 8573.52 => 29.85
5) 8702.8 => 31.02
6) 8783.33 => 31.32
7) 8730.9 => 31.86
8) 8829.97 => 30.33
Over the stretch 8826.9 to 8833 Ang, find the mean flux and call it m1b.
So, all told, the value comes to 31.9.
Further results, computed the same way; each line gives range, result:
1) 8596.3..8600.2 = 30.7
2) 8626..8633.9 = 31.8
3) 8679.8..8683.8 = 29.9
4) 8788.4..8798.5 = 32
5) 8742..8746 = 36.1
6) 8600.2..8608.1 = 29.6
